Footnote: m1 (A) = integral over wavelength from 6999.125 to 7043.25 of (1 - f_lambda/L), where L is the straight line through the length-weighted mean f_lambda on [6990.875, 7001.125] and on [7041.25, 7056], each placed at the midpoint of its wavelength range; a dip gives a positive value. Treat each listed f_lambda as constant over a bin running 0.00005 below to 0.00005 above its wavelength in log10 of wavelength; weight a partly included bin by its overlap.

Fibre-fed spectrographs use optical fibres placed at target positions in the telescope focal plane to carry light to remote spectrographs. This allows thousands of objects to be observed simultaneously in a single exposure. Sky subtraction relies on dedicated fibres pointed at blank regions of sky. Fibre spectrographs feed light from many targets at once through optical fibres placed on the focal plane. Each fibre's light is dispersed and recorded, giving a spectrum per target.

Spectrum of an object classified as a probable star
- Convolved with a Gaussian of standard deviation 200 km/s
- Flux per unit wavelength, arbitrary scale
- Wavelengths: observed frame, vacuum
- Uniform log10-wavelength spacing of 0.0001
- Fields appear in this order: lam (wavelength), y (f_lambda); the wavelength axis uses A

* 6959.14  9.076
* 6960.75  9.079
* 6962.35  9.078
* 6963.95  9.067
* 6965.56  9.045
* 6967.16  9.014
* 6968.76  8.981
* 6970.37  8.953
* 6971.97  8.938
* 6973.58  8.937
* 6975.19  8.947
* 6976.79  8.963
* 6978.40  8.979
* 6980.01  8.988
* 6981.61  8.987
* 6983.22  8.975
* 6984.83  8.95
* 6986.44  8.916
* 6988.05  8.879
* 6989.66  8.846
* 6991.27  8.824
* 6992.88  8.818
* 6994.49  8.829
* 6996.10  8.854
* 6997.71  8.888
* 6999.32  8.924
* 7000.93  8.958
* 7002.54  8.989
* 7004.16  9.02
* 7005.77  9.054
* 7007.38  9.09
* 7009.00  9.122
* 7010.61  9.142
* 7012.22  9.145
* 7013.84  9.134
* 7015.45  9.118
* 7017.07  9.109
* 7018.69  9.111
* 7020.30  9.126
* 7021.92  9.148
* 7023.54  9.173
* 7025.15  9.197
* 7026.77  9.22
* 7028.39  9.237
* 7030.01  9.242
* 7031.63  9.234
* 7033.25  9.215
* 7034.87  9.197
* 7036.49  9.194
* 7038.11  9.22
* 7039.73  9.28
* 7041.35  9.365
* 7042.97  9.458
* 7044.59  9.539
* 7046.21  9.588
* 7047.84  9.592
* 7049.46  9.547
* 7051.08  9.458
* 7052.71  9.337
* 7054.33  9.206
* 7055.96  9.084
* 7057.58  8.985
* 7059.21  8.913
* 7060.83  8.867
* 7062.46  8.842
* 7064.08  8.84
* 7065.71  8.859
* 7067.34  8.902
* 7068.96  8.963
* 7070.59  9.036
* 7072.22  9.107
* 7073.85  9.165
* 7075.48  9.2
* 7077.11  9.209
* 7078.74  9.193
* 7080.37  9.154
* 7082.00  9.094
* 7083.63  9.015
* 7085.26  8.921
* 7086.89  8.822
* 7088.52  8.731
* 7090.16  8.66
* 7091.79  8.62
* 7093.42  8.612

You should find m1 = -0.1 A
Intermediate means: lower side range 8.87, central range 9.16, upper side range 9.44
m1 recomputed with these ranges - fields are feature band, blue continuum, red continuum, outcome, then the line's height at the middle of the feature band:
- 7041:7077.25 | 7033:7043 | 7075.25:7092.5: -0.18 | 9.13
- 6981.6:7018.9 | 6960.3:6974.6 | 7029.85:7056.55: 0.68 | 9.15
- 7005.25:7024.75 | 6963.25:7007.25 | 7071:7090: -0.33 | 8.98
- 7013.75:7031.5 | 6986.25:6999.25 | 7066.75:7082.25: -0.44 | 8.95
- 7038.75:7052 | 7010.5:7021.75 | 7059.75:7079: -0.60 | 9.06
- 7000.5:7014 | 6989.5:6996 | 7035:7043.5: -0.15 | 8.98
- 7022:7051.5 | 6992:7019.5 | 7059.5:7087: -1.00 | 9.02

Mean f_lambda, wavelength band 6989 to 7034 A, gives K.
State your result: 9.06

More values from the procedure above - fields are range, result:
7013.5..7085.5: 9.17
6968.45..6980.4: 8.95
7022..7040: 9.21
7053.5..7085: 9.03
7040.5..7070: 9.19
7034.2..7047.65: 9.37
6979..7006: 8.92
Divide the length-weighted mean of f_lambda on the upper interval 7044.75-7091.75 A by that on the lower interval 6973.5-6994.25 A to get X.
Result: 1.0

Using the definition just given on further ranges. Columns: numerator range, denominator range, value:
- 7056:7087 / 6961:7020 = 1.00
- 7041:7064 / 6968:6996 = 1.04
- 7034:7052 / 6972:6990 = 1.05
